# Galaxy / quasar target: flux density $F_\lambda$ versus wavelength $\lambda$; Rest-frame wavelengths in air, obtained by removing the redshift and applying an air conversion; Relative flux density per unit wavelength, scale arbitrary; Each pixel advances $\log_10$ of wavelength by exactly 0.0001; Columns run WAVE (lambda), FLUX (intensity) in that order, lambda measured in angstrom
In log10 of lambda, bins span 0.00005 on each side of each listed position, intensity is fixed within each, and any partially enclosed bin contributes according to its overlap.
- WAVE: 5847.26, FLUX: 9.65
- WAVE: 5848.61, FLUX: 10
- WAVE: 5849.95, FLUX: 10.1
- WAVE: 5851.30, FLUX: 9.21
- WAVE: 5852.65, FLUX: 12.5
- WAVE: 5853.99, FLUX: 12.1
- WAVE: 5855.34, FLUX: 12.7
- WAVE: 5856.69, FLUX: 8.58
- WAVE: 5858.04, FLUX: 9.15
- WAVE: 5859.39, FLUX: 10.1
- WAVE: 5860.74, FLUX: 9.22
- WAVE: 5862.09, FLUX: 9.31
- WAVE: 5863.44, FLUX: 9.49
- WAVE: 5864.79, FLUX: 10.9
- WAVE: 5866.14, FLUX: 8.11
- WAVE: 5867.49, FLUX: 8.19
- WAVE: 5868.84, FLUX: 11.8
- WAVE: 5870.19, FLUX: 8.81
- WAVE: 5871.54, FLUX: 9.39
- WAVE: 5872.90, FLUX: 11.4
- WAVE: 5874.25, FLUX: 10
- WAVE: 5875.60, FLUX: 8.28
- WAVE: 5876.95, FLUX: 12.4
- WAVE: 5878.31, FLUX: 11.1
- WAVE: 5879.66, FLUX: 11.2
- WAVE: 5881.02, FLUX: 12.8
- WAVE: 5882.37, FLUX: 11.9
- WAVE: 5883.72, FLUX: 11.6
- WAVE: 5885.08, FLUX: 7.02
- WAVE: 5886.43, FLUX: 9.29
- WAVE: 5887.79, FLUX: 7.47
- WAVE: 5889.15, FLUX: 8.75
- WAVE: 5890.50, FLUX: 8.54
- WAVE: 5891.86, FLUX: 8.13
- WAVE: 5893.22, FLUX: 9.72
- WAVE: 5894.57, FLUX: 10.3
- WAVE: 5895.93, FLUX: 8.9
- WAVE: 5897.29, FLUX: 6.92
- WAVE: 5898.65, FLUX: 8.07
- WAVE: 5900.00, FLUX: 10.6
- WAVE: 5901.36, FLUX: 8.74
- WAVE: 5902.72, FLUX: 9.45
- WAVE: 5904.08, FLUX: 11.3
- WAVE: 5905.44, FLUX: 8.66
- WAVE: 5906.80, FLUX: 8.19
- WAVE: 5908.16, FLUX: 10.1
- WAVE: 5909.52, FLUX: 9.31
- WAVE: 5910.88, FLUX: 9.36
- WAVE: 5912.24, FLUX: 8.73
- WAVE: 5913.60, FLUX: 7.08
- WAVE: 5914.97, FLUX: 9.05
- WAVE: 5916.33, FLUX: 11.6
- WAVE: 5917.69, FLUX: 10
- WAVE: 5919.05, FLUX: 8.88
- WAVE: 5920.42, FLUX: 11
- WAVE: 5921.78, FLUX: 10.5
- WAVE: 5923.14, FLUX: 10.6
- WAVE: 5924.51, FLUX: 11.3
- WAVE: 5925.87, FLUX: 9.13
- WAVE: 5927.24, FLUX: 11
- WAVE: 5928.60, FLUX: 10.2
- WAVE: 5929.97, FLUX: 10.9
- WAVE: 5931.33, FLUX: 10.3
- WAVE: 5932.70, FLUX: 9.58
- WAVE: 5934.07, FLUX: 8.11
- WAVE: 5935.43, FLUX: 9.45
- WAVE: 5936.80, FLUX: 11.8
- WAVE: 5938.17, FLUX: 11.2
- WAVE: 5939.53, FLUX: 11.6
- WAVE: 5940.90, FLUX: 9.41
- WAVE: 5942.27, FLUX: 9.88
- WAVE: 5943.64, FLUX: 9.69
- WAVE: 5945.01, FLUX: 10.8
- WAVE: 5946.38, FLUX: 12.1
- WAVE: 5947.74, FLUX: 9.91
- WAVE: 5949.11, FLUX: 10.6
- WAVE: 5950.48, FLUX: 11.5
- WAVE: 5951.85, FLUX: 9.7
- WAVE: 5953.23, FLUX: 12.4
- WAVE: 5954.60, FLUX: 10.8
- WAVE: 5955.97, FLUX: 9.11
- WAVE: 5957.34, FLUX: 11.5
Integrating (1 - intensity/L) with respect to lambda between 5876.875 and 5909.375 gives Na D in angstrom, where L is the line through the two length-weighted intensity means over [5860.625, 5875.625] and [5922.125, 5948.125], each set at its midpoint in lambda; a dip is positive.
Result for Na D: 1.1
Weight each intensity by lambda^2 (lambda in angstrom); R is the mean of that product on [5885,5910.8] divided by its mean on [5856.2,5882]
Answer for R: 0.9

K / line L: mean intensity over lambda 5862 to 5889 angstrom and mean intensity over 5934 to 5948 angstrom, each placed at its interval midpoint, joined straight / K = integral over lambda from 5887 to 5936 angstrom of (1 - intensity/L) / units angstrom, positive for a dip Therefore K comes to 4.0 angstrom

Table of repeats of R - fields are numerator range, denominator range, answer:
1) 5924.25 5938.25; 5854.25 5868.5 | 1.08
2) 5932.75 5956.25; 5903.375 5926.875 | 1.09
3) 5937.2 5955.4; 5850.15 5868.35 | 1.11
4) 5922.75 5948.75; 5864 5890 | 1.06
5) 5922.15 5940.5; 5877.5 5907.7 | 1.11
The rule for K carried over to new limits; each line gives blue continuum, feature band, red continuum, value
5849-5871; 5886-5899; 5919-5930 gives 2.06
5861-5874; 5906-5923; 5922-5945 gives 1.01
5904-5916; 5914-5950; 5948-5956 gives -1.36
